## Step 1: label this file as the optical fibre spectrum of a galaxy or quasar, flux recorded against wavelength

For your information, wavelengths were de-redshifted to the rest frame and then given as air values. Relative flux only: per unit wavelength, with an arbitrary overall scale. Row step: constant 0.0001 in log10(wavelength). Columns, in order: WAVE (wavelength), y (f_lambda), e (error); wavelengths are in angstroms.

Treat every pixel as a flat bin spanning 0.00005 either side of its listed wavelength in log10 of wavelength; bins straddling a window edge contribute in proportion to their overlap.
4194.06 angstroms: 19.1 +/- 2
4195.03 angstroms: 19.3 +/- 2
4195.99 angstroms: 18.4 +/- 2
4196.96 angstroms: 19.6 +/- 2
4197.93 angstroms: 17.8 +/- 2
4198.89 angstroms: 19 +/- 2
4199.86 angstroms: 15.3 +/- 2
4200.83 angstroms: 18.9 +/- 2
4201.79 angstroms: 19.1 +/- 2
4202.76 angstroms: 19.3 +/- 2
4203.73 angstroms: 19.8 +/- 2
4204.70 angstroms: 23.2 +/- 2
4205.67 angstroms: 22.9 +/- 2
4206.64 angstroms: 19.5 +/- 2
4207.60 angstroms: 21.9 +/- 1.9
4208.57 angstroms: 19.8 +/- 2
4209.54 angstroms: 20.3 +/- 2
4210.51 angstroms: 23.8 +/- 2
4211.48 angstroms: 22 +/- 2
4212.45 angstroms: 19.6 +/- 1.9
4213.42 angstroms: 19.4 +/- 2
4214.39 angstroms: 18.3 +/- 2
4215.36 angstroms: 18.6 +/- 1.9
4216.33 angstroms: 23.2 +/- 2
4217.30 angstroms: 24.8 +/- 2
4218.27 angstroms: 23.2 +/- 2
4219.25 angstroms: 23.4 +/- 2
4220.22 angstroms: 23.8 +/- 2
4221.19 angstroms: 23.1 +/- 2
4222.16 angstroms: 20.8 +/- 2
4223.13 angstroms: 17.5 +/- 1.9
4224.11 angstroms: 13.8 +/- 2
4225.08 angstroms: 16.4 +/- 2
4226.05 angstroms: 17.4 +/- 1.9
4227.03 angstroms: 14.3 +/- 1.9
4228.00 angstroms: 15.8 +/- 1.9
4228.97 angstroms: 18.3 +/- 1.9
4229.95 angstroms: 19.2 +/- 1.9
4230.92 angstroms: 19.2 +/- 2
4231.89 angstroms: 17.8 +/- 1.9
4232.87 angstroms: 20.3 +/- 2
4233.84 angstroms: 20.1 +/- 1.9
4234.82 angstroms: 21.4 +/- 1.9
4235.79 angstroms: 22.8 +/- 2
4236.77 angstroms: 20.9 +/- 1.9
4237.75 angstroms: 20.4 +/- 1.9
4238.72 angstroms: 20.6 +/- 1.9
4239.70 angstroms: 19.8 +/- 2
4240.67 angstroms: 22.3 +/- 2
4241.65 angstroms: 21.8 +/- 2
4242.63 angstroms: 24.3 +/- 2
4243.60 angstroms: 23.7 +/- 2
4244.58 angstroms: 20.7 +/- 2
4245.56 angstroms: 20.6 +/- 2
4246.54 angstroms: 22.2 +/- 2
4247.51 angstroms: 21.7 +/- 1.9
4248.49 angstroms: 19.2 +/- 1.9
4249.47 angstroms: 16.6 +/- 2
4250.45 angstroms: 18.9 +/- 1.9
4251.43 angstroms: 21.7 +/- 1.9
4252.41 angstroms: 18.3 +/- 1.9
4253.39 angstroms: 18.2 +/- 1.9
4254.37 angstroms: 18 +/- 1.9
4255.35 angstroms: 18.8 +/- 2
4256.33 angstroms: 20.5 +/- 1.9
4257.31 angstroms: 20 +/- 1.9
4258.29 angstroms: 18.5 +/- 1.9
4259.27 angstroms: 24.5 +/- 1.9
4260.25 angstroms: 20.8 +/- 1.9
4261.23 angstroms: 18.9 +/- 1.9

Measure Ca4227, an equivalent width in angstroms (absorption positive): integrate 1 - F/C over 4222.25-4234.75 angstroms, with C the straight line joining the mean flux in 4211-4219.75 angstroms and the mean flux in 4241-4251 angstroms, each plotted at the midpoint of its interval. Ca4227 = 2.0 angstroms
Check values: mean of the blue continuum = 21.4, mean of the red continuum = 21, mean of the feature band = 17.7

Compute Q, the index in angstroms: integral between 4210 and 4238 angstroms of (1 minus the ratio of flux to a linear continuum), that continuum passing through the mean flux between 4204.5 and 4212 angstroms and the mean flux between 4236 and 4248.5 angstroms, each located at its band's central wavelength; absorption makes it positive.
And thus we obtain 2.1 angstroms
